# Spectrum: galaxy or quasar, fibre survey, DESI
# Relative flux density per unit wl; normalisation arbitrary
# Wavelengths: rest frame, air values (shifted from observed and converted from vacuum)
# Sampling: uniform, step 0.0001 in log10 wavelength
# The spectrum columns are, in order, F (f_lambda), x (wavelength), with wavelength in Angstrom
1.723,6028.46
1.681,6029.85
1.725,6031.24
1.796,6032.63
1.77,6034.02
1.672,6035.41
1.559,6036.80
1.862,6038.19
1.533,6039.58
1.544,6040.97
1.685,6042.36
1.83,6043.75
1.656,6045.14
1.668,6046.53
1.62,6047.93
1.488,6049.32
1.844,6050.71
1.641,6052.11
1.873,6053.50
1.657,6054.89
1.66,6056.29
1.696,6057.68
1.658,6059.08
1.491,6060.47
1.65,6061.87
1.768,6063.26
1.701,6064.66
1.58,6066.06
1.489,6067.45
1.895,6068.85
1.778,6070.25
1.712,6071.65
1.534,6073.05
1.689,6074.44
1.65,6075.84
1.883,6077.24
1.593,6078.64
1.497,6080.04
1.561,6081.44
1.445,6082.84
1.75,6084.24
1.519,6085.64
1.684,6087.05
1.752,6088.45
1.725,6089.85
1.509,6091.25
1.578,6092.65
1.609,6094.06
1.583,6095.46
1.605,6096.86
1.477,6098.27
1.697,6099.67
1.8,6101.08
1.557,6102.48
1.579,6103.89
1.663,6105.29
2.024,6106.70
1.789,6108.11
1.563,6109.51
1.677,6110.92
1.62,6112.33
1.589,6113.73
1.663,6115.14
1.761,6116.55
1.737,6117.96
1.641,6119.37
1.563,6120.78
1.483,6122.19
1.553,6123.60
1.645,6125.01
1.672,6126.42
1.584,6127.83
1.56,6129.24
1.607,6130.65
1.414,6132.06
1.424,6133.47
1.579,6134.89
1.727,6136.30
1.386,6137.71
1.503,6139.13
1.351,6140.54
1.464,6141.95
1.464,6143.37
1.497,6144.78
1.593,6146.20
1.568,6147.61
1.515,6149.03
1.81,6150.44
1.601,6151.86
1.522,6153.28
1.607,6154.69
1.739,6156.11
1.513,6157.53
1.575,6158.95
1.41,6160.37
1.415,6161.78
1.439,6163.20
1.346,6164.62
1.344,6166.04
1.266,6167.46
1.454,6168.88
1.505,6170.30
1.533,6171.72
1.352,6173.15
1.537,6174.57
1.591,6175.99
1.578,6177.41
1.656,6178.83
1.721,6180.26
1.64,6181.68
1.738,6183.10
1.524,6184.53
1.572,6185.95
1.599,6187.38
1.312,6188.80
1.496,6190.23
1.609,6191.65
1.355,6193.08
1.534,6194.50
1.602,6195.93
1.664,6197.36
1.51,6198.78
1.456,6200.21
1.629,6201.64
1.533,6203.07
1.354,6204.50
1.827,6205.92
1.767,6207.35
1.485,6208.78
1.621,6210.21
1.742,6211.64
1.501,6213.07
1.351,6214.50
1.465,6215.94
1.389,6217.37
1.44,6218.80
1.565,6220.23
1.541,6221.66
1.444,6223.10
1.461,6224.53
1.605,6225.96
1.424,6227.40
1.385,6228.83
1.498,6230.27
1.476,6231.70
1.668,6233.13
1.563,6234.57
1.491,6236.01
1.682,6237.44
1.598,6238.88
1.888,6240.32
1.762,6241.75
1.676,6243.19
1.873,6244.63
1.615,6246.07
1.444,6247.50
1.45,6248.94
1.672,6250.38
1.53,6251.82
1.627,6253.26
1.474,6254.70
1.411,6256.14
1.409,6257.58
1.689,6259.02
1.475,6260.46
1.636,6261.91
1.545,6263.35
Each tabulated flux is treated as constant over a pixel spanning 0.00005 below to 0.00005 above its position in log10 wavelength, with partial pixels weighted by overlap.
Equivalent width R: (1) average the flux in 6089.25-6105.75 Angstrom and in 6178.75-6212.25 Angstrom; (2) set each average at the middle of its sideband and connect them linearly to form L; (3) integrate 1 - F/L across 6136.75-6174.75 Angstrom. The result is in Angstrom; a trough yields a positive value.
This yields 2.4 Angstrom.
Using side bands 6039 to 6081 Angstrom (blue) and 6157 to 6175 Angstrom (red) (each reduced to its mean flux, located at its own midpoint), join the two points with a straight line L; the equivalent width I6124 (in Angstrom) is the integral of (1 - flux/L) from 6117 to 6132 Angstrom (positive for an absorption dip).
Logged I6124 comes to -0.7 Angstrom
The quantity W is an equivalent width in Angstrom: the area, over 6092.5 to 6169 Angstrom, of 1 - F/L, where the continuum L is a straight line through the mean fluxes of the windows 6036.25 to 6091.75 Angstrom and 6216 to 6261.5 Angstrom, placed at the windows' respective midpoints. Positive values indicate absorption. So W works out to 2.3 Angstrom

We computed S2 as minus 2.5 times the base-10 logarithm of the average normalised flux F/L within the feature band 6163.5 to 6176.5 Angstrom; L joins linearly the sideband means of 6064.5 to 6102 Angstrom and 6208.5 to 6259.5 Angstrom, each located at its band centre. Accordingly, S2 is 0.112 mag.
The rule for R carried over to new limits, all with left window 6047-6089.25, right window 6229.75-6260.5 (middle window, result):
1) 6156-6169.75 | 1.57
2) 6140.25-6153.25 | 0.67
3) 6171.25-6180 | 0.37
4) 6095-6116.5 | -0.24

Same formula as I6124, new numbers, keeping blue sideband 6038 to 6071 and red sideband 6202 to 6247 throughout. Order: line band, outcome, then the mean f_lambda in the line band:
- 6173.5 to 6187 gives -0.1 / 1.61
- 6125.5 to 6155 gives 1.4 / 1.55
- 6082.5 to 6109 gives 0.0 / 1.65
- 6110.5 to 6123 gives 0.0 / 1.64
